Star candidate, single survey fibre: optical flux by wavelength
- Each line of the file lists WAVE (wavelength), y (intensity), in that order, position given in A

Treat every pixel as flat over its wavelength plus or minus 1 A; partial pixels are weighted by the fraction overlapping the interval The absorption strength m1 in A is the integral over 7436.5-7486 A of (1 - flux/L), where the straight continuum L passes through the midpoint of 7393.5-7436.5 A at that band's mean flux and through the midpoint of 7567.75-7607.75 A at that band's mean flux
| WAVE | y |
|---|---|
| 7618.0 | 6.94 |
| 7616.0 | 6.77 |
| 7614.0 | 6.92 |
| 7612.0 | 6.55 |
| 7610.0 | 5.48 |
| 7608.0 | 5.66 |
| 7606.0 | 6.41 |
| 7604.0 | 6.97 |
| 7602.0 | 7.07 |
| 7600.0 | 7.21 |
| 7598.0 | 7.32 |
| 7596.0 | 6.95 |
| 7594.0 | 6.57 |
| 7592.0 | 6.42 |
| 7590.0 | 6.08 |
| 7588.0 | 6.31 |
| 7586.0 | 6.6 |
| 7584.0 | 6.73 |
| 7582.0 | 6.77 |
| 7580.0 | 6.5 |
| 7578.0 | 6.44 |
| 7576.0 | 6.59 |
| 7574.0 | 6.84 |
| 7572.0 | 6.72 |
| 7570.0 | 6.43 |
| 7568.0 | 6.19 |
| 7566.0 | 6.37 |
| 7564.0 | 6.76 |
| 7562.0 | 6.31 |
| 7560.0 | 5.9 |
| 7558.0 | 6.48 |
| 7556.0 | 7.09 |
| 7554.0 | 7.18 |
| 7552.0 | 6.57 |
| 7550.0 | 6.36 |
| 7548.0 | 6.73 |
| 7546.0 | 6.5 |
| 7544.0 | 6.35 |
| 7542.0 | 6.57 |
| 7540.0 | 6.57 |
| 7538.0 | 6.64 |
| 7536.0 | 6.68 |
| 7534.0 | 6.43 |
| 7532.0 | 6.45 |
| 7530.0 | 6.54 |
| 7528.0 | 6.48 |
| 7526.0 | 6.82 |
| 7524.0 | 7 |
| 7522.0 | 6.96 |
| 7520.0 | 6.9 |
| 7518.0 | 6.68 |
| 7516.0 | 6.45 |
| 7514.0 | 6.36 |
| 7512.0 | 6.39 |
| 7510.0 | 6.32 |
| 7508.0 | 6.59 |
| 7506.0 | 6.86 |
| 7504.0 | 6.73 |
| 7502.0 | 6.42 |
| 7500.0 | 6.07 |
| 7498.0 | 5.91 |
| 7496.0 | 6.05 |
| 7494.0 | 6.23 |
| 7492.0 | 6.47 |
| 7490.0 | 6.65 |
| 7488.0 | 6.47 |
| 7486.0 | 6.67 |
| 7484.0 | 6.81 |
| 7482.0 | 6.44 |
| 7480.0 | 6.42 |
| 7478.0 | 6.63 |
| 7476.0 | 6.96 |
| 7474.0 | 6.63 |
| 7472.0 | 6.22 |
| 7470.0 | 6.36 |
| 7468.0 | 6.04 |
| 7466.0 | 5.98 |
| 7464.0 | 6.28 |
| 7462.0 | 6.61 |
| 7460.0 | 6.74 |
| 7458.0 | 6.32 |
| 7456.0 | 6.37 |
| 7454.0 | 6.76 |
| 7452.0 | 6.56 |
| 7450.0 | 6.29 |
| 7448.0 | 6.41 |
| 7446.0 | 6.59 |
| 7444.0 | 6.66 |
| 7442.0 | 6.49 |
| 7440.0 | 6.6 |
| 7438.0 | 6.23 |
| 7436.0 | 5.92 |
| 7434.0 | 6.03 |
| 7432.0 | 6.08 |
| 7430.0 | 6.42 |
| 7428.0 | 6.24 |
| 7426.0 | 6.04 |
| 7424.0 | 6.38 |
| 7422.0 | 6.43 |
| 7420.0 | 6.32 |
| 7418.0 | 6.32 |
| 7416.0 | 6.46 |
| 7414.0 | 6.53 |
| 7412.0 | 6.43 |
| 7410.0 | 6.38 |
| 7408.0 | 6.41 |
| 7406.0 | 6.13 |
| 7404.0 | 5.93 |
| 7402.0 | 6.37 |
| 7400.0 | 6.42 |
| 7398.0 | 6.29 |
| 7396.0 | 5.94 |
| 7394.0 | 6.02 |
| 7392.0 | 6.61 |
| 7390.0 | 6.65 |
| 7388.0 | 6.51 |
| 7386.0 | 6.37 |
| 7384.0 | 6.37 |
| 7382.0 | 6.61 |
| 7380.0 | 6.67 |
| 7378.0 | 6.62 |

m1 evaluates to -0.9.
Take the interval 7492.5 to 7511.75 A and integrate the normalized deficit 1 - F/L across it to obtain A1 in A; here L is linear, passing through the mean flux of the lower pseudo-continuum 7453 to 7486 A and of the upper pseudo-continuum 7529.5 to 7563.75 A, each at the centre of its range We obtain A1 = 0.5 A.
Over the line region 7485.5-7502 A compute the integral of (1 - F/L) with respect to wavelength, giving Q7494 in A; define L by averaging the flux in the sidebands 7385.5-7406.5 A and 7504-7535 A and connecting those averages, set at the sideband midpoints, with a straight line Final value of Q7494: 0.6 A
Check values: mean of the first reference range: 6.3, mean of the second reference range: 6.62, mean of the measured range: 6.31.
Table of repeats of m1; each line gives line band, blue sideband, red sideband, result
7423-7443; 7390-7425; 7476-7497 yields 0.44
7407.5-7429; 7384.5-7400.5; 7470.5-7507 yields 0.09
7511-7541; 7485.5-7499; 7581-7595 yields -1.08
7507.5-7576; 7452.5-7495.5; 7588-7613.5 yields -0.62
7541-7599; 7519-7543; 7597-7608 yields 1.78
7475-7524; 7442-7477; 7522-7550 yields 0.04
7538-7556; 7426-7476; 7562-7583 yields -0.33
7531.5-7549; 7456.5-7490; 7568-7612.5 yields -0.06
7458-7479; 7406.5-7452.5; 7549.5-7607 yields -0.05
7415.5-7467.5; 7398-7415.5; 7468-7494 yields 0.47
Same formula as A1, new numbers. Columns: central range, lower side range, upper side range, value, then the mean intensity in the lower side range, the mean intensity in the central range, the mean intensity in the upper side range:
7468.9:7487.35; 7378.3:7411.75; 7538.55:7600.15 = -0.3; 6.36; 6.57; 6.59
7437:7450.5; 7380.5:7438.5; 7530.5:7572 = -0.2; 6.31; 6.47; 6.53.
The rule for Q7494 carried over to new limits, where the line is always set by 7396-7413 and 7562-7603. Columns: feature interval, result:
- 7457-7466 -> -0.1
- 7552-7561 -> -0.1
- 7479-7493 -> -0.3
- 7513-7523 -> -0.3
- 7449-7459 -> -0.1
